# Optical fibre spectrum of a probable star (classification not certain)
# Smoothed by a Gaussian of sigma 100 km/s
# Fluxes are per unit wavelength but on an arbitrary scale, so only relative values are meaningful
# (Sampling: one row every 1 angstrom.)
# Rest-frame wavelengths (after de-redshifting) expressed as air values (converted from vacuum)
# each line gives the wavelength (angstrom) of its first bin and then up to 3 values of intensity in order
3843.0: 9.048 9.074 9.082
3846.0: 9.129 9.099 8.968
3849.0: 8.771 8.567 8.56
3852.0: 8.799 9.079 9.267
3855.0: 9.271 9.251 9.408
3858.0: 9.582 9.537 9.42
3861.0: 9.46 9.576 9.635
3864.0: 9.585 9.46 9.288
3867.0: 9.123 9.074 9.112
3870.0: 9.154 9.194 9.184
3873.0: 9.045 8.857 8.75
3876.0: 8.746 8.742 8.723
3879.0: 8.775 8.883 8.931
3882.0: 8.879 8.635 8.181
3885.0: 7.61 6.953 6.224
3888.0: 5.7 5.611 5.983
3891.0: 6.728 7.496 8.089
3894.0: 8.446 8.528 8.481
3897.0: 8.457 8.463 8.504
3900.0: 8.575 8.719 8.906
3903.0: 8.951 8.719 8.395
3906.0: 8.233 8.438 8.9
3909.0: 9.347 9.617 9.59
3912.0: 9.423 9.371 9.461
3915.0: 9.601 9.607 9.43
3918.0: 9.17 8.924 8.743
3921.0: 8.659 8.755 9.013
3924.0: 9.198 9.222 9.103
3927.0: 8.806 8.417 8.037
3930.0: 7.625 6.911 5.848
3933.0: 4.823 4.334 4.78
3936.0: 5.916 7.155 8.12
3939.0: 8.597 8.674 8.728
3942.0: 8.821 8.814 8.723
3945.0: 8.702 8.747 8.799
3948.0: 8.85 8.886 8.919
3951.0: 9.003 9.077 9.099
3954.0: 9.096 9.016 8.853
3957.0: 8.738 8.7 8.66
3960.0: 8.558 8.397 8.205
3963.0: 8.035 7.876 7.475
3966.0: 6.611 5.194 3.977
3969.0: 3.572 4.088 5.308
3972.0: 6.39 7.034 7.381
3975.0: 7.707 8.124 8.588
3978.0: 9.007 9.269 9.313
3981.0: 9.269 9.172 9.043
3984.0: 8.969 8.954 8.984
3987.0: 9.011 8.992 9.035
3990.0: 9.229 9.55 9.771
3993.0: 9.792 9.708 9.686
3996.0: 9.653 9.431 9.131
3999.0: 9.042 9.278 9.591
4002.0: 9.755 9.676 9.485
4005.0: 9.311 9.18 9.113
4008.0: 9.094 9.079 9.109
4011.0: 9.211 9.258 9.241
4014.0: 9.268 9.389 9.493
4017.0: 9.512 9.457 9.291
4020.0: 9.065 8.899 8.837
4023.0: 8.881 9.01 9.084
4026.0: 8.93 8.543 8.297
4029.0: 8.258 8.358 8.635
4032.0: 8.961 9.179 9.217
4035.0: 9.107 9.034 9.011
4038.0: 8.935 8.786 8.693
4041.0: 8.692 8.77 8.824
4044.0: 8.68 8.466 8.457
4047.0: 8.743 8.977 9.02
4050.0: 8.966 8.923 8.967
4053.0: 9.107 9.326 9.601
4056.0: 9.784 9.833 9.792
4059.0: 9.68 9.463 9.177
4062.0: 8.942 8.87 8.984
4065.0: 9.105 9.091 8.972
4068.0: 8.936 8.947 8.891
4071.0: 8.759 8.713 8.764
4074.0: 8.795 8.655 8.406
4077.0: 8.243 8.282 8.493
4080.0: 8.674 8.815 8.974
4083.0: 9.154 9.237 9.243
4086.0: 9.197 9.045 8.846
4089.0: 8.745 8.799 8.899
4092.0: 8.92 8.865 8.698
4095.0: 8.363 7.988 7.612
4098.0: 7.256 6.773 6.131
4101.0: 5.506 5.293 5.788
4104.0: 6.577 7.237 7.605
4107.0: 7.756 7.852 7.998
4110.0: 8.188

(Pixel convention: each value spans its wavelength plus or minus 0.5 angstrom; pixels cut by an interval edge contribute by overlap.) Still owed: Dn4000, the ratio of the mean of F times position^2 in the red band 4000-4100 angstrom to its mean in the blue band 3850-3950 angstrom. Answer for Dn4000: 1.13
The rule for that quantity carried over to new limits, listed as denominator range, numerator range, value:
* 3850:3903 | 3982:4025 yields 1.15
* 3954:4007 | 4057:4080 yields 1.11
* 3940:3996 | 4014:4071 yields 1.12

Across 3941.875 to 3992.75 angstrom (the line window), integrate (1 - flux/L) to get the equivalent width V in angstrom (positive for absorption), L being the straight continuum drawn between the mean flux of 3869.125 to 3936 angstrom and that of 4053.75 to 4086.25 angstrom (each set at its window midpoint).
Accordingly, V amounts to 2.0 angstrom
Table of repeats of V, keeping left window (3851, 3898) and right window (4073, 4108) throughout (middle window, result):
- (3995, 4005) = -1.4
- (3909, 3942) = 0.8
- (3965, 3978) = 3.2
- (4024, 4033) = -0.5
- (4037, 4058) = -2.1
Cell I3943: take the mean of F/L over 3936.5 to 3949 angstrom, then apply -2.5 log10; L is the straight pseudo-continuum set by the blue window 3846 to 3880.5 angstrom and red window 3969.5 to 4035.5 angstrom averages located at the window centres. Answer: 0.05 mag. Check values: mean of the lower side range 9.12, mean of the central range 8.57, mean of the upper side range 8.89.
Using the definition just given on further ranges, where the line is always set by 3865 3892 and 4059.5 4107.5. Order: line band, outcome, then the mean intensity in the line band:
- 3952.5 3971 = 0.12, 7.39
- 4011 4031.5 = -0.09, 8.99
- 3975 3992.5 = -0.09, 9.04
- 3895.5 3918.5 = -0.09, 8.97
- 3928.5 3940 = 0.24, 6.65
